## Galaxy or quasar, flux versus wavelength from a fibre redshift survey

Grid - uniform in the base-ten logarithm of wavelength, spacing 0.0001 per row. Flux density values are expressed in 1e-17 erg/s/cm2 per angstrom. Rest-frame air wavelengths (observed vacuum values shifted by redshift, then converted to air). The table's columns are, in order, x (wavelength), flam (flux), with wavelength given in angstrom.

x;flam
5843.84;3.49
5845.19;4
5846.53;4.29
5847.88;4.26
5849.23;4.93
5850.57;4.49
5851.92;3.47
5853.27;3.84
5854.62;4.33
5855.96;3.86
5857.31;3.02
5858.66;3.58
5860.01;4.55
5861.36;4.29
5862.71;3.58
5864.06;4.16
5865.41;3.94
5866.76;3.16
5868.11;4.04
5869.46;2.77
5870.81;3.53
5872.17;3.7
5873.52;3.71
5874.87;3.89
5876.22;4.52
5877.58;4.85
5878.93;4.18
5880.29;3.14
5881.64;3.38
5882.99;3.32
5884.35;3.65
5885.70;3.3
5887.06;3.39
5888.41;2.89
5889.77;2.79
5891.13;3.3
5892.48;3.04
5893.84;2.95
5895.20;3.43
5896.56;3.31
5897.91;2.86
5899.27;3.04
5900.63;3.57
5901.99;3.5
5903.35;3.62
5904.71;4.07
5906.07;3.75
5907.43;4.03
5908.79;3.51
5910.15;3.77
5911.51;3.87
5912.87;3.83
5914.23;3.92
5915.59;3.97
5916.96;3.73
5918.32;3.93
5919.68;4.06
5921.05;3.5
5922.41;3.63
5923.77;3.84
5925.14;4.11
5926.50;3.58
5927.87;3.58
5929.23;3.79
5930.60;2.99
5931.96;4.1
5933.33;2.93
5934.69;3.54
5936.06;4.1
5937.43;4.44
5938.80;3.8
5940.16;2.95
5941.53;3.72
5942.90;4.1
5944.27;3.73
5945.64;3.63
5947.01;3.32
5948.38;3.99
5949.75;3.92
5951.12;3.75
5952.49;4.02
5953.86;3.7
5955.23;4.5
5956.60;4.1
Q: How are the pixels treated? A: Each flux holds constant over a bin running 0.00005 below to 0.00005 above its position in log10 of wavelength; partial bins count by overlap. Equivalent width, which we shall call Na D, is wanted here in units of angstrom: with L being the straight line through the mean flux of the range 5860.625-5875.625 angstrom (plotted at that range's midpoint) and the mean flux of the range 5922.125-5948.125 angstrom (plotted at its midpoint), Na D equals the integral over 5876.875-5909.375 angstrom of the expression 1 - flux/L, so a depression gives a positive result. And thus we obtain 2.2 angstrom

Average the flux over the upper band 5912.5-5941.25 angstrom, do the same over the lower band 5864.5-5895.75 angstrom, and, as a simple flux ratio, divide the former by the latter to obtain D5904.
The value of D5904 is 1.06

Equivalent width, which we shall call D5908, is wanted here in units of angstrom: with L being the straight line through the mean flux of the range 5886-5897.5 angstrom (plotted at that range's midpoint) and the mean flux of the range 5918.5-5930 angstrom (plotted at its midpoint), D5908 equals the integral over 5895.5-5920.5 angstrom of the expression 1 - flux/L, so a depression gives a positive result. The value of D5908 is -1.65 angstrom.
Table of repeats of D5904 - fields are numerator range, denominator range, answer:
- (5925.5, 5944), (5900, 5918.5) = 0.97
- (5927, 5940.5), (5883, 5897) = 1.13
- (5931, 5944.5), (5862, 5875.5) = 1.02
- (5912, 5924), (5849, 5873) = 1.00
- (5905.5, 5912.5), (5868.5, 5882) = 1.00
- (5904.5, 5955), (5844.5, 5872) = 0.97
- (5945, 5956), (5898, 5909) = 1.07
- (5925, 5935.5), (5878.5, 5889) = 1.05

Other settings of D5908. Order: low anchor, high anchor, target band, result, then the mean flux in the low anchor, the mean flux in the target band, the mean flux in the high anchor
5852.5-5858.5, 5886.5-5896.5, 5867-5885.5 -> -1.85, 3.74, 3.72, 3.12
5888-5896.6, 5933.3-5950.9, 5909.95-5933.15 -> -1.97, 3.09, 3.76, 3.73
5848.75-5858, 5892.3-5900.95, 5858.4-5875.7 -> -0.25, 3.97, 3.77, 3.16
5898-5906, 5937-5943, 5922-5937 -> 0.07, 3.52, 3.67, 3.75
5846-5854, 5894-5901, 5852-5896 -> 0.91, 4.21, 3.62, 3.21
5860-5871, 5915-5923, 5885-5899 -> 2.41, 3.75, 3.13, 3.8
